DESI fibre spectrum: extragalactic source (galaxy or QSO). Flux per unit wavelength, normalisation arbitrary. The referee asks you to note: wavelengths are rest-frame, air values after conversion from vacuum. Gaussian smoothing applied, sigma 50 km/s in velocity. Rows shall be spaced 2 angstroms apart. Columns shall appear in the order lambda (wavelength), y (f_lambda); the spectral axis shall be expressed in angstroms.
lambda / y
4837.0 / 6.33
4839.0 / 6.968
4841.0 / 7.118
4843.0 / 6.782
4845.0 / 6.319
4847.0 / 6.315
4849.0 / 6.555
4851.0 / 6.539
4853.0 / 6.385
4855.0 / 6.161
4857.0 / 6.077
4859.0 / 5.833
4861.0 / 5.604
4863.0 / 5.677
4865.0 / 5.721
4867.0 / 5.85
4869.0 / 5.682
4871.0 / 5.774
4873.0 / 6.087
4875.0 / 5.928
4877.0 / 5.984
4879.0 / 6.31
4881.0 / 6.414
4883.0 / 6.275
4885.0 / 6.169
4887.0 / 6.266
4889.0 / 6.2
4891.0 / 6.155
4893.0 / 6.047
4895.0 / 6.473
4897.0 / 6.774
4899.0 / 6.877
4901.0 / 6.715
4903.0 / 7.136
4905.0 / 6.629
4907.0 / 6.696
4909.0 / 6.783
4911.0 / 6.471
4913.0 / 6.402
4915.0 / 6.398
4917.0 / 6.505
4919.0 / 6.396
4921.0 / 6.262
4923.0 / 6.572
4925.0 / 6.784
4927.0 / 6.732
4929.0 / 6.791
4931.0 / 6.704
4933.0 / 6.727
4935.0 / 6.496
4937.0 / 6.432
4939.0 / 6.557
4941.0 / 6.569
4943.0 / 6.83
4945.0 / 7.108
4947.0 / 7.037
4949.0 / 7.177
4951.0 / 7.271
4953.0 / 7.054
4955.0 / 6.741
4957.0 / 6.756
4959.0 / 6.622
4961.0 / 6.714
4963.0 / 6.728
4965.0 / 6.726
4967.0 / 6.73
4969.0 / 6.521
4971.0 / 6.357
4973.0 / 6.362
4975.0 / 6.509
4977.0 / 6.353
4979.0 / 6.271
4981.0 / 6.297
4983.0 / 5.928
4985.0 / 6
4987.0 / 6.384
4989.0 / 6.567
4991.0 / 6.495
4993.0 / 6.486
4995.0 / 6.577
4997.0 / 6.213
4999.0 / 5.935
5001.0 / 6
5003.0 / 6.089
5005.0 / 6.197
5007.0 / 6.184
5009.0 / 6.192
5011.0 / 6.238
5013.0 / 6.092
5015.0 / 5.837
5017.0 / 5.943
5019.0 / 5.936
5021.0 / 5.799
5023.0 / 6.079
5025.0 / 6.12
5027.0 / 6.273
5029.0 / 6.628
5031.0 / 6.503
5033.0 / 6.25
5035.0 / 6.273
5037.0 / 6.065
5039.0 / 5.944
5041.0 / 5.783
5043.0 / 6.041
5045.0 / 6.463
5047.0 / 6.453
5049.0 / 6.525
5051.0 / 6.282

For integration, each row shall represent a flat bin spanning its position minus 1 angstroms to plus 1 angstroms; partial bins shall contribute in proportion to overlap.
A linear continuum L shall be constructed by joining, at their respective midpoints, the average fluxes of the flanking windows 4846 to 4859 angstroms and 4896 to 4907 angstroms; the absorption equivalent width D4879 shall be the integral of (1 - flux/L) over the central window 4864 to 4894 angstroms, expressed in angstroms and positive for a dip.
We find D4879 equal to 2.4 angstroms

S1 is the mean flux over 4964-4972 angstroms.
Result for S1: 6.58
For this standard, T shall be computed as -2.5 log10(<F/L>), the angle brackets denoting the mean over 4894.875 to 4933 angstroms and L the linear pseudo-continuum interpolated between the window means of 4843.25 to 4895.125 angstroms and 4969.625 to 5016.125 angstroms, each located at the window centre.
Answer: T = -0.08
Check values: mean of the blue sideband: 6.11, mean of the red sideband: 6.24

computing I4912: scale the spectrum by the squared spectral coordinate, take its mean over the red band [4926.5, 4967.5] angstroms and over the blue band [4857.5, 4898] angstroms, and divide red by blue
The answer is 1.15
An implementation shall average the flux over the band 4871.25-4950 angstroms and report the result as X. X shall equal 6.53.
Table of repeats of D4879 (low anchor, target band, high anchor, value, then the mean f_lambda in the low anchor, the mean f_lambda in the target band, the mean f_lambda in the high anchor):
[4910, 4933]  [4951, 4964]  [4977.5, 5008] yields -0.83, 6.55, 6.81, 6.24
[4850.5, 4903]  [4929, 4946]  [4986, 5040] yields -1.39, 6.17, 6.68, 6.2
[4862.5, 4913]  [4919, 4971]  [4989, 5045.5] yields -4.11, 6.29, 6.73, 6.17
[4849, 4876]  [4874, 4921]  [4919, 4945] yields -0.95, 5.97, 6.43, 6.63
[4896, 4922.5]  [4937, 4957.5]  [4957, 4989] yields -1.18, 6.62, 6.89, 6.45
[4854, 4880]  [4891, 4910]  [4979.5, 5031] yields -2.18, 5.9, 6.65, 6.19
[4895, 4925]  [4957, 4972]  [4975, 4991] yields -0.62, 6.62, 6.64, 6.29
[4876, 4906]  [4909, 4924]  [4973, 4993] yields -0.13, 6.43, 6.45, 6.32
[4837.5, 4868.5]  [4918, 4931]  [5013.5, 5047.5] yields -0.82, 6.25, 6.6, 6.14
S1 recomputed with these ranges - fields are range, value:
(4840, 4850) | 6.62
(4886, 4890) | 6.23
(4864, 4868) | 5.79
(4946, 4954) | 7.13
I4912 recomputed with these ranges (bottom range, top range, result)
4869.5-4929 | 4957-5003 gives 1.03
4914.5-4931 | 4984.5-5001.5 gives 0.99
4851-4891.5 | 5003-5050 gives 1.09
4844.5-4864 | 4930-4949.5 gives 1.14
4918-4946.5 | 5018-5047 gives 0.97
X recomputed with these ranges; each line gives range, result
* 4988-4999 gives 6.42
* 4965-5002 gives 6.34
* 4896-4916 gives 6.69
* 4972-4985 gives 6.26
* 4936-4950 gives 6.82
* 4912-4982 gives 6.64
